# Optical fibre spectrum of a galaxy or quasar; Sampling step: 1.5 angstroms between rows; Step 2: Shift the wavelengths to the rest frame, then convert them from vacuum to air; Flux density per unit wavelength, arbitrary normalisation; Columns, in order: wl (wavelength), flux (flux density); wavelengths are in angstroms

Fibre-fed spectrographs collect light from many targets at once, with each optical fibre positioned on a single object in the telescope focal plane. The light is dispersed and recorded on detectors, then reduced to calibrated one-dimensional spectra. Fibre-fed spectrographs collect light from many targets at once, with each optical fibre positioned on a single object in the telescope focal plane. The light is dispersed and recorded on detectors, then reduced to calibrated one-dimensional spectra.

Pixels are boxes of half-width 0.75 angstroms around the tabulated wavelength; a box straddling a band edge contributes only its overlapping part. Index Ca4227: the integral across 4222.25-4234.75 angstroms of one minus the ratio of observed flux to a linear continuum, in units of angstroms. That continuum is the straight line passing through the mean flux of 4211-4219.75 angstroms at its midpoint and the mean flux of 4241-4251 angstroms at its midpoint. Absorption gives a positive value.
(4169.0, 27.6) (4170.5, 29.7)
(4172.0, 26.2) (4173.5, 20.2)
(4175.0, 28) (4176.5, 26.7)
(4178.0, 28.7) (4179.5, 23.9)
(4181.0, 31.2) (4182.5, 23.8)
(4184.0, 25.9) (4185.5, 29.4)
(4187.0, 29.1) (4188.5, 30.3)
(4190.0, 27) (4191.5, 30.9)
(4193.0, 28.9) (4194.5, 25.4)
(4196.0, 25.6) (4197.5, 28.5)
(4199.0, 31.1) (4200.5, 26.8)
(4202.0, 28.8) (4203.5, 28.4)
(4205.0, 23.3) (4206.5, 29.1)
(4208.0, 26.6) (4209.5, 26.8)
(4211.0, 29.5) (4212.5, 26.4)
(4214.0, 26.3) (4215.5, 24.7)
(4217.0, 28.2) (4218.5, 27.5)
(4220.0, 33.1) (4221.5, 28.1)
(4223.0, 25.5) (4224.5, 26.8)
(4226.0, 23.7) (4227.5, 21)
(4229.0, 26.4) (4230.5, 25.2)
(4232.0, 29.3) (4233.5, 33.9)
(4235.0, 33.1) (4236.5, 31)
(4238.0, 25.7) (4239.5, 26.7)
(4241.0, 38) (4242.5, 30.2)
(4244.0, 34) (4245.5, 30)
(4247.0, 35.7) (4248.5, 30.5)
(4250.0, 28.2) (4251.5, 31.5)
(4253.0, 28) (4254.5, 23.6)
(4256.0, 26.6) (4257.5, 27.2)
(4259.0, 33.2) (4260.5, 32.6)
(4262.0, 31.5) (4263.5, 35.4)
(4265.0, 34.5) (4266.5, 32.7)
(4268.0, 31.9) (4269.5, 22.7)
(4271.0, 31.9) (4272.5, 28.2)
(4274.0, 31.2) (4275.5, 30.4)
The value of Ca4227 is 1.1 angstroms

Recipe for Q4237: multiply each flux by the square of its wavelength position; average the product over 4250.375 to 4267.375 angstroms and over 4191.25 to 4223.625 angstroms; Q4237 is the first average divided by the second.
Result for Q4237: 1.13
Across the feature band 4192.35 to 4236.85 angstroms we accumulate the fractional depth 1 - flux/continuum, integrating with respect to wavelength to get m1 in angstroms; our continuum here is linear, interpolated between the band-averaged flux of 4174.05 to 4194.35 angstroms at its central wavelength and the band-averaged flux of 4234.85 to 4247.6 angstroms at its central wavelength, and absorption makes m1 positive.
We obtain 3.2 angstroms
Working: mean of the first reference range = 27.8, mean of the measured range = 27.6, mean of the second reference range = 31.5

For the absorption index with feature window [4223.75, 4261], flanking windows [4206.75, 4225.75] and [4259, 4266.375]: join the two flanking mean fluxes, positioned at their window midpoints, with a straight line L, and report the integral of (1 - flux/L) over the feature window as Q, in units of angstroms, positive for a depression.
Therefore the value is 1.8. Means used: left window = 27.4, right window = 33.4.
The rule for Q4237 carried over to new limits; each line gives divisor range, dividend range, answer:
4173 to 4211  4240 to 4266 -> 1.17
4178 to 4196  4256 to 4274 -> 1.16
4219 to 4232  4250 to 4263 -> 1.13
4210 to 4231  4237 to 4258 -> 1.13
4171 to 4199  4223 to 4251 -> 1.10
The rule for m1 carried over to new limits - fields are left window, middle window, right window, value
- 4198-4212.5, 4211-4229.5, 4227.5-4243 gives 1.31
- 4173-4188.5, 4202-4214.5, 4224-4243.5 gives 0.30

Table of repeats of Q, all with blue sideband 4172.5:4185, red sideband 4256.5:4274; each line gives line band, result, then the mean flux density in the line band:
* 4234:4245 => -0.6 angstroms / 31.3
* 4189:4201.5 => -0.5 angstroms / 28.1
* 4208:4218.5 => 0.4 angstroms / 27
